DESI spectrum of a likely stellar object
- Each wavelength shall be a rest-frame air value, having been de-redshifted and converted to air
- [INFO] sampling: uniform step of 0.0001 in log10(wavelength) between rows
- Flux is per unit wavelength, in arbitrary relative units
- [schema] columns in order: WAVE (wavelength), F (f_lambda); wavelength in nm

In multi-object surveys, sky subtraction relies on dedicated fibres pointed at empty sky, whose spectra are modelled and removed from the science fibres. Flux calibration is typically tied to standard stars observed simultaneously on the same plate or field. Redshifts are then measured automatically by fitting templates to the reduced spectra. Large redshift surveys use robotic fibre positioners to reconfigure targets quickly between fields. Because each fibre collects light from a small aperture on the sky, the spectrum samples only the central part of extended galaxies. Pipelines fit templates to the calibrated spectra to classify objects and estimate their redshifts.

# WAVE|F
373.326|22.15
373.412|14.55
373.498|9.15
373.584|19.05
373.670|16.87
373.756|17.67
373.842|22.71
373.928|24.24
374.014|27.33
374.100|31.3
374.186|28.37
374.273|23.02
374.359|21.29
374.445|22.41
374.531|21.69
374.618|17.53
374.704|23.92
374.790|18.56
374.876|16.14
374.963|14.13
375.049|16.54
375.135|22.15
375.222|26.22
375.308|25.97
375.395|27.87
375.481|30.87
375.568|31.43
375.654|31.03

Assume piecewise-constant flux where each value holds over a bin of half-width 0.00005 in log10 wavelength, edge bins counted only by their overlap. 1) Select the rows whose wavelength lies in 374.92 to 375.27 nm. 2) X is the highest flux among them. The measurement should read 26.22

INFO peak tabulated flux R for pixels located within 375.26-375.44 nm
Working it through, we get 27.87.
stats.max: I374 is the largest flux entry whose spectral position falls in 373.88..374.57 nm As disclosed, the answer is 31.3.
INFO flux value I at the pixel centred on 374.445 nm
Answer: 22.41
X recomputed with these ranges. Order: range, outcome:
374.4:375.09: 23.92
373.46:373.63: 19.05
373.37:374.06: 27.33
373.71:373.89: 22.71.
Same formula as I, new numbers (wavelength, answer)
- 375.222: 26.22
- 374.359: 21.29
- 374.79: 18.56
